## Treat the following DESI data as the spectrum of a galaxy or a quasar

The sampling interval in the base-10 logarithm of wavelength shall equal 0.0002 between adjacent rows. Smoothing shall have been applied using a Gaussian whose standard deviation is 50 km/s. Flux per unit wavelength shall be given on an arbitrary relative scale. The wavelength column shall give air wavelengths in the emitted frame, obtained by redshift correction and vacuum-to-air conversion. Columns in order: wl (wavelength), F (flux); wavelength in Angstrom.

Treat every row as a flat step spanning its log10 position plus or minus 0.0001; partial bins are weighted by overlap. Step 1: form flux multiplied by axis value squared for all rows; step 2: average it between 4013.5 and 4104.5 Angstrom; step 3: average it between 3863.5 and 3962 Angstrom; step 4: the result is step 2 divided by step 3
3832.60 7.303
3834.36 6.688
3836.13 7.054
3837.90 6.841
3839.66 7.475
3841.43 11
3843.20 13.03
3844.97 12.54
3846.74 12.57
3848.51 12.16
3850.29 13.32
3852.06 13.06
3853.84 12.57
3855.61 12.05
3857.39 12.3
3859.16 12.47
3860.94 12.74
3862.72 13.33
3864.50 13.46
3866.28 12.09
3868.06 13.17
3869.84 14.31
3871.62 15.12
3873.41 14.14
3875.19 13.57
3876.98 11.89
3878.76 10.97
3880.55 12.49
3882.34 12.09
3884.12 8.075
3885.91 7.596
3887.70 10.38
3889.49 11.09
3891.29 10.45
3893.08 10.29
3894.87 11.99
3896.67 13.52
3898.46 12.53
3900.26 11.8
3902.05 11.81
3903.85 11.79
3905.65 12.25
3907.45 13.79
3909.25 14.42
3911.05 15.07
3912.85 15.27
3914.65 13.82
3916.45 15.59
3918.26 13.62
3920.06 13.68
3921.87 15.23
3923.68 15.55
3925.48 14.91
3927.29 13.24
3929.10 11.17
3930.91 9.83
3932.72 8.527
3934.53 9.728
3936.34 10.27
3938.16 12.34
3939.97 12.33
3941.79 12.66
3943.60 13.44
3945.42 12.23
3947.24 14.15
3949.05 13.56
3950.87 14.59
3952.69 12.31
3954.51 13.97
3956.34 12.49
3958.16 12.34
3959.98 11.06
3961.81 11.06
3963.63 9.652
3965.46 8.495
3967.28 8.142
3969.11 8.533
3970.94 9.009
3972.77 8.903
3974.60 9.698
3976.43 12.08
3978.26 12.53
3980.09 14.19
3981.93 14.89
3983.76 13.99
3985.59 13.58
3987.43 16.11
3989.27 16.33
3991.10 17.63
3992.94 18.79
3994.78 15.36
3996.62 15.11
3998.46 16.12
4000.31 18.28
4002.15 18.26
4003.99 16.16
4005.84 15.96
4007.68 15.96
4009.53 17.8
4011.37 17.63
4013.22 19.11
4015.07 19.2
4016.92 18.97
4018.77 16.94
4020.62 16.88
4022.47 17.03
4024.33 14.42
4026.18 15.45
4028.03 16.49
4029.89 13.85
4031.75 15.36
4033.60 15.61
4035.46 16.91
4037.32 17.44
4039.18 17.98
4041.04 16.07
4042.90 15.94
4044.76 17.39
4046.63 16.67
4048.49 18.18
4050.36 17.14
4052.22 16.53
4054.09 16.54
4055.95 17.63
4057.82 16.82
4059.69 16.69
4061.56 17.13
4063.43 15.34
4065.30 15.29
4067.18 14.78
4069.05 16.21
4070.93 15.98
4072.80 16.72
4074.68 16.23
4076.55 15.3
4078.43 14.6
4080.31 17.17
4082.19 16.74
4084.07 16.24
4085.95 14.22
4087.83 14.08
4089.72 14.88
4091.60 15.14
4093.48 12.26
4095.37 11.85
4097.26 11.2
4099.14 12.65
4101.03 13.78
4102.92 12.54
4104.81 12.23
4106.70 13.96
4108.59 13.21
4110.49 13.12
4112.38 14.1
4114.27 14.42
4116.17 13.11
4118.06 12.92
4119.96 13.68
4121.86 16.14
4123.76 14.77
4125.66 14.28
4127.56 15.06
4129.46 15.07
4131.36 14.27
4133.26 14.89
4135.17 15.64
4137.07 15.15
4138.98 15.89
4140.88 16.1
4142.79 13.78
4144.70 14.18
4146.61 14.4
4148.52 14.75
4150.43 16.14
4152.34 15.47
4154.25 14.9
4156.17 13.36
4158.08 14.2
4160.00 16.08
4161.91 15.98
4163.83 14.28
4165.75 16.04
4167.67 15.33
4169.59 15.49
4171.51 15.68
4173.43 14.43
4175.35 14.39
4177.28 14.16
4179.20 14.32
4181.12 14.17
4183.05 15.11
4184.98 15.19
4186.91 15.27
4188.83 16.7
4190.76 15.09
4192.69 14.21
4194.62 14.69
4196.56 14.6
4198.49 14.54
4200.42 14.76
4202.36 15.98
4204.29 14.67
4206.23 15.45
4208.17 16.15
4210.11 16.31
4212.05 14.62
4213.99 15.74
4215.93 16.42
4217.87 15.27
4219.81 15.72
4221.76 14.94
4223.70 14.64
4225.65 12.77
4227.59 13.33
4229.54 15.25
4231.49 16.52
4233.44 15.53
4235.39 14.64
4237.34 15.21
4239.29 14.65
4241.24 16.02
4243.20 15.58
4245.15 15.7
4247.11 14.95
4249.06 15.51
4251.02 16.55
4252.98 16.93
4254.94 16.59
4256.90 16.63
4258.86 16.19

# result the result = 1.4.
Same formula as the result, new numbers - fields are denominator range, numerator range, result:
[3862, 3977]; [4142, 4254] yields 1.43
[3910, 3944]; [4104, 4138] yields 1.21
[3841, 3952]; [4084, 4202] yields 1.30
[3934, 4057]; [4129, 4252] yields 1.13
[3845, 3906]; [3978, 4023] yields 1.45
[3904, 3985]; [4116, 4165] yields 1.32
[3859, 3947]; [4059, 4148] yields 1.29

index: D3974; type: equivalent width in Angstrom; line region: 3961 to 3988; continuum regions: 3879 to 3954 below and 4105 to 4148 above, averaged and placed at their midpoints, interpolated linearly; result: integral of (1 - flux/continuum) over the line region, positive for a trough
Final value 3.4 Angstrom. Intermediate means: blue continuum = 12.4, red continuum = 14.4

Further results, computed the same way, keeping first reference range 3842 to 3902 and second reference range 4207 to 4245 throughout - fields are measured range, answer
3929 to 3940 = 2.0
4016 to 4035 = -3.7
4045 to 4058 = -3.2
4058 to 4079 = -3.0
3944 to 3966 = 1.1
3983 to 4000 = -3.6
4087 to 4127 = 1.9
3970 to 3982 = 1.6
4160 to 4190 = -0.7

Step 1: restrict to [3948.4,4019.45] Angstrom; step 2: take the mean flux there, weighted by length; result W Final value 14.2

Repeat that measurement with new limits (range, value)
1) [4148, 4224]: 15.1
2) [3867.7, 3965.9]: 12.4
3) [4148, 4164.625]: 15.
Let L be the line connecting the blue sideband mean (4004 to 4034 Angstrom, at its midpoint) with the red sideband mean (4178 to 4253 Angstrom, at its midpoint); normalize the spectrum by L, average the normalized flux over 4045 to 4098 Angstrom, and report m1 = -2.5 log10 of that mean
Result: 0.042 mag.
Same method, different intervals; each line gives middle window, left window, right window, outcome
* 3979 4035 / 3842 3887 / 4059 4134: -0.19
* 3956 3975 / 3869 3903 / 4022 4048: 0.39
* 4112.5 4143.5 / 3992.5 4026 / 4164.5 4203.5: 0.07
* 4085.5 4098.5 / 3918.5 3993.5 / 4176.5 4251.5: 0.04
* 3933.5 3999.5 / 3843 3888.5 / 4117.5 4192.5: 0.05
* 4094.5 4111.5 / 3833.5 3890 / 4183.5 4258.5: 0.11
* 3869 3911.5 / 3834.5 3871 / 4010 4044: 0.07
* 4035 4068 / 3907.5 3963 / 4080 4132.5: -0.22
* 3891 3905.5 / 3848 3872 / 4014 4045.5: 0.16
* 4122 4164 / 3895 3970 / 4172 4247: -0.04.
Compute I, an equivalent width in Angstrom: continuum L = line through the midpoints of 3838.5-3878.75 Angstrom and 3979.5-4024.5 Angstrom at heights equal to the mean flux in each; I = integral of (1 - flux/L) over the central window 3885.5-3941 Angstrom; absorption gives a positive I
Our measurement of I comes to 6.67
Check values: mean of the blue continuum 12.6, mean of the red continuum 16.6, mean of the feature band 12.4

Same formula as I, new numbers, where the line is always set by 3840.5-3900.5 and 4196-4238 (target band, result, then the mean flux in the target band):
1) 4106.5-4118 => 0.5 Angstrom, 13.6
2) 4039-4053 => -3.3 Angstrom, 16.9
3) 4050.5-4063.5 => -2.8 Angstrom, 16.8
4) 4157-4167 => -0.4 Angstrom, 15.3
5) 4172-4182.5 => 0.3 Angstrom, 14.4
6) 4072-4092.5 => -2.3 Angstrom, 15.6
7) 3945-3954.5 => -0.5 Angstrom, 13.5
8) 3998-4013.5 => -4.5 Angstrom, 17.2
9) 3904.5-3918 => -1.8 Angstrom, 14.2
